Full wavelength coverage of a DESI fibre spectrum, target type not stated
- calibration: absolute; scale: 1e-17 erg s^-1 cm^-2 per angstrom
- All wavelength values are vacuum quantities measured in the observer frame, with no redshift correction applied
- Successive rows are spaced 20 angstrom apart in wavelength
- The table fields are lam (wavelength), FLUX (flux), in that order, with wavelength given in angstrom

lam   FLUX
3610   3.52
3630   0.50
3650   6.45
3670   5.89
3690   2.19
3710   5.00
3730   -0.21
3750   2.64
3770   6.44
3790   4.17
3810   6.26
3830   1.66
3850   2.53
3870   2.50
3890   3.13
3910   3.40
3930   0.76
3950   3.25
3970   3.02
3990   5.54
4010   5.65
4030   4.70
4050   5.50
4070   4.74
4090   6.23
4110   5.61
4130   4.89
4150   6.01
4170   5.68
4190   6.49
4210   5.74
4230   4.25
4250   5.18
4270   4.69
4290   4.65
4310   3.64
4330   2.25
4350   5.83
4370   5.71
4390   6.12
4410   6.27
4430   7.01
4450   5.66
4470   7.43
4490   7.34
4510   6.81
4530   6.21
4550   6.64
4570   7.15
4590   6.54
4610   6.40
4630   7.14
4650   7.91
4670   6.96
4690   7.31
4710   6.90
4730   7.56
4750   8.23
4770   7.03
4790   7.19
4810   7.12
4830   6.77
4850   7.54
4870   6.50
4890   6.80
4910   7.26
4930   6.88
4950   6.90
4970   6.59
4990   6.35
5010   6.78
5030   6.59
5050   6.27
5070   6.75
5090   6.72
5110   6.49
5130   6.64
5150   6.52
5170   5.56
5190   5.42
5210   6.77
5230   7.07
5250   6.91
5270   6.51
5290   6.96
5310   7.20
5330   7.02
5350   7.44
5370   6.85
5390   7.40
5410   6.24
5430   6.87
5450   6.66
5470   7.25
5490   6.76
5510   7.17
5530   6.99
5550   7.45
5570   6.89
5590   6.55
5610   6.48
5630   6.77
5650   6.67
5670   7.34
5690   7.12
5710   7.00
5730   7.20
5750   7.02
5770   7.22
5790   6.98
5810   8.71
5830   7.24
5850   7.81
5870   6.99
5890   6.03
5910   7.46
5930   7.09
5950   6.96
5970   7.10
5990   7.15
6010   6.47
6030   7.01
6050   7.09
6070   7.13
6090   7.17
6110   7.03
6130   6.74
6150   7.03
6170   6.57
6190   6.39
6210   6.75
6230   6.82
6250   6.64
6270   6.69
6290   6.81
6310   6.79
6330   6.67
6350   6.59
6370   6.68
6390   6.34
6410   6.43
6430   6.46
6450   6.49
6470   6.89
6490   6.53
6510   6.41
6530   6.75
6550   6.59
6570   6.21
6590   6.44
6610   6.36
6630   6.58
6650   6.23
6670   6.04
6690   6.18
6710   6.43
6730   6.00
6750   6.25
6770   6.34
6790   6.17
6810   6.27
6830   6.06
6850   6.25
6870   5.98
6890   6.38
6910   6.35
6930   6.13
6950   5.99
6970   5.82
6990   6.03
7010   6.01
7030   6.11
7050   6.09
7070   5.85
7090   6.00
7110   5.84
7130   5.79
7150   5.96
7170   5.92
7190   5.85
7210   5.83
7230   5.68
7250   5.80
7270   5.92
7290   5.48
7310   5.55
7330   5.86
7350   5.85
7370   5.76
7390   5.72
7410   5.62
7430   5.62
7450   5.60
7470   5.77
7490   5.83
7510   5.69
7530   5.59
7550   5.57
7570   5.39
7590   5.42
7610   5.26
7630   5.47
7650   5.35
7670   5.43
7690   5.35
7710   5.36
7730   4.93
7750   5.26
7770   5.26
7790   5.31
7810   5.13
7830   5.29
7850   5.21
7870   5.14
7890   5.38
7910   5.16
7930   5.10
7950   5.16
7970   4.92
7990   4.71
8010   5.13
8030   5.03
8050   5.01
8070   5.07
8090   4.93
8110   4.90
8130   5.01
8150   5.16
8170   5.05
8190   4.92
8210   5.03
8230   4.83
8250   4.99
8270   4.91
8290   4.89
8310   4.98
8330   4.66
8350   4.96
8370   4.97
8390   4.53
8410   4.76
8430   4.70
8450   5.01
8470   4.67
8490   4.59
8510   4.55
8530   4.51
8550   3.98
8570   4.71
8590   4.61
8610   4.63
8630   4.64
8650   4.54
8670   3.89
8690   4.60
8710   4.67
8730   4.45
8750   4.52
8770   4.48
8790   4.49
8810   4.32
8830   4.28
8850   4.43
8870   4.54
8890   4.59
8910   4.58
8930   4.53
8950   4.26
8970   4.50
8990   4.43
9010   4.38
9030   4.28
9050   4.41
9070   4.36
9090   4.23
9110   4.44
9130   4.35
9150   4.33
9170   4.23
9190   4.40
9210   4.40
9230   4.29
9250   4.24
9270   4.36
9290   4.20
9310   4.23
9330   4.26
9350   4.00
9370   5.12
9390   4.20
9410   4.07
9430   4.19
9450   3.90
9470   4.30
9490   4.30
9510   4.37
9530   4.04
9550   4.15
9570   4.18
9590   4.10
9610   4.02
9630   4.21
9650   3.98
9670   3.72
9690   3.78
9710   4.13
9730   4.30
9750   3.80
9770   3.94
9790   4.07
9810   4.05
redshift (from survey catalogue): 0.000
